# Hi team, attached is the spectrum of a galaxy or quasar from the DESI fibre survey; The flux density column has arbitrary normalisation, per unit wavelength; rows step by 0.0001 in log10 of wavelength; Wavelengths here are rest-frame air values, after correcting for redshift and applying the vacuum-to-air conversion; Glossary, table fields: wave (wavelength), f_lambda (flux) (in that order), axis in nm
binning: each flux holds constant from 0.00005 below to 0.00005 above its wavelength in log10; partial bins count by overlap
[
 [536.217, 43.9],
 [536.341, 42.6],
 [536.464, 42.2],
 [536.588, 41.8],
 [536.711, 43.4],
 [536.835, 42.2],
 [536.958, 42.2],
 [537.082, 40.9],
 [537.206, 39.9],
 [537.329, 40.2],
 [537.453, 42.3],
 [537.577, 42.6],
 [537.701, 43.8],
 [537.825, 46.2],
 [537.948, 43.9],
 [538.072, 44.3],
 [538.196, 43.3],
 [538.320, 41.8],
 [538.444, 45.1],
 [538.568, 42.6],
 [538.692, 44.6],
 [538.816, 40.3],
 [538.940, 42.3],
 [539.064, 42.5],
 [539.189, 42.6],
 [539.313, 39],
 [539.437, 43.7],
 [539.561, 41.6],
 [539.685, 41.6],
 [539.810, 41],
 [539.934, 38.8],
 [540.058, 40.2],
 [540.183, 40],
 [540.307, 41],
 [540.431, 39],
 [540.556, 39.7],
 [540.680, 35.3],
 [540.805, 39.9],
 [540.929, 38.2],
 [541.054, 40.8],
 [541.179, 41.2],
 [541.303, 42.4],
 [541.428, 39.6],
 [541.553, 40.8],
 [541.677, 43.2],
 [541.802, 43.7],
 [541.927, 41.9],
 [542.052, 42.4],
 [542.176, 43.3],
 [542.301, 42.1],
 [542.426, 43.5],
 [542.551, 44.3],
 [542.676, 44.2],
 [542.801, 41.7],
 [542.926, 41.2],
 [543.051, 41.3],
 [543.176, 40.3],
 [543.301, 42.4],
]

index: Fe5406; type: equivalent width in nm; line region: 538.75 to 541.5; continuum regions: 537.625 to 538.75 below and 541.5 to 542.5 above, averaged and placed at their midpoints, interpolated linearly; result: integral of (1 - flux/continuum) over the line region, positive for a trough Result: 0.18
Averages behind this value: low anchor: 43.9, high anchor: 42.7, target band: 40.5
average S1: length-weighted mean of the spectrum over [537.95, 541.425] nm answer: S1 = 41.2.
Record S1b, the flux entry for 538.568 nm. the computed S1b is 42.6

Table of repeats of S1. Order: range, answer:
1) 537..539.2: 42.7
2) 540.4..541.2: 39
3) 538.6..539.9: 41.9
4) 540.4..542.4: 40.9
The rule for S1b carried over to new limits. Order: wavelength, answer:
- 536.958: 42.2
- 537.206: 39.9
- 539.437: 43.7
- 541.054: 40.8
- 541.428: 39.6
